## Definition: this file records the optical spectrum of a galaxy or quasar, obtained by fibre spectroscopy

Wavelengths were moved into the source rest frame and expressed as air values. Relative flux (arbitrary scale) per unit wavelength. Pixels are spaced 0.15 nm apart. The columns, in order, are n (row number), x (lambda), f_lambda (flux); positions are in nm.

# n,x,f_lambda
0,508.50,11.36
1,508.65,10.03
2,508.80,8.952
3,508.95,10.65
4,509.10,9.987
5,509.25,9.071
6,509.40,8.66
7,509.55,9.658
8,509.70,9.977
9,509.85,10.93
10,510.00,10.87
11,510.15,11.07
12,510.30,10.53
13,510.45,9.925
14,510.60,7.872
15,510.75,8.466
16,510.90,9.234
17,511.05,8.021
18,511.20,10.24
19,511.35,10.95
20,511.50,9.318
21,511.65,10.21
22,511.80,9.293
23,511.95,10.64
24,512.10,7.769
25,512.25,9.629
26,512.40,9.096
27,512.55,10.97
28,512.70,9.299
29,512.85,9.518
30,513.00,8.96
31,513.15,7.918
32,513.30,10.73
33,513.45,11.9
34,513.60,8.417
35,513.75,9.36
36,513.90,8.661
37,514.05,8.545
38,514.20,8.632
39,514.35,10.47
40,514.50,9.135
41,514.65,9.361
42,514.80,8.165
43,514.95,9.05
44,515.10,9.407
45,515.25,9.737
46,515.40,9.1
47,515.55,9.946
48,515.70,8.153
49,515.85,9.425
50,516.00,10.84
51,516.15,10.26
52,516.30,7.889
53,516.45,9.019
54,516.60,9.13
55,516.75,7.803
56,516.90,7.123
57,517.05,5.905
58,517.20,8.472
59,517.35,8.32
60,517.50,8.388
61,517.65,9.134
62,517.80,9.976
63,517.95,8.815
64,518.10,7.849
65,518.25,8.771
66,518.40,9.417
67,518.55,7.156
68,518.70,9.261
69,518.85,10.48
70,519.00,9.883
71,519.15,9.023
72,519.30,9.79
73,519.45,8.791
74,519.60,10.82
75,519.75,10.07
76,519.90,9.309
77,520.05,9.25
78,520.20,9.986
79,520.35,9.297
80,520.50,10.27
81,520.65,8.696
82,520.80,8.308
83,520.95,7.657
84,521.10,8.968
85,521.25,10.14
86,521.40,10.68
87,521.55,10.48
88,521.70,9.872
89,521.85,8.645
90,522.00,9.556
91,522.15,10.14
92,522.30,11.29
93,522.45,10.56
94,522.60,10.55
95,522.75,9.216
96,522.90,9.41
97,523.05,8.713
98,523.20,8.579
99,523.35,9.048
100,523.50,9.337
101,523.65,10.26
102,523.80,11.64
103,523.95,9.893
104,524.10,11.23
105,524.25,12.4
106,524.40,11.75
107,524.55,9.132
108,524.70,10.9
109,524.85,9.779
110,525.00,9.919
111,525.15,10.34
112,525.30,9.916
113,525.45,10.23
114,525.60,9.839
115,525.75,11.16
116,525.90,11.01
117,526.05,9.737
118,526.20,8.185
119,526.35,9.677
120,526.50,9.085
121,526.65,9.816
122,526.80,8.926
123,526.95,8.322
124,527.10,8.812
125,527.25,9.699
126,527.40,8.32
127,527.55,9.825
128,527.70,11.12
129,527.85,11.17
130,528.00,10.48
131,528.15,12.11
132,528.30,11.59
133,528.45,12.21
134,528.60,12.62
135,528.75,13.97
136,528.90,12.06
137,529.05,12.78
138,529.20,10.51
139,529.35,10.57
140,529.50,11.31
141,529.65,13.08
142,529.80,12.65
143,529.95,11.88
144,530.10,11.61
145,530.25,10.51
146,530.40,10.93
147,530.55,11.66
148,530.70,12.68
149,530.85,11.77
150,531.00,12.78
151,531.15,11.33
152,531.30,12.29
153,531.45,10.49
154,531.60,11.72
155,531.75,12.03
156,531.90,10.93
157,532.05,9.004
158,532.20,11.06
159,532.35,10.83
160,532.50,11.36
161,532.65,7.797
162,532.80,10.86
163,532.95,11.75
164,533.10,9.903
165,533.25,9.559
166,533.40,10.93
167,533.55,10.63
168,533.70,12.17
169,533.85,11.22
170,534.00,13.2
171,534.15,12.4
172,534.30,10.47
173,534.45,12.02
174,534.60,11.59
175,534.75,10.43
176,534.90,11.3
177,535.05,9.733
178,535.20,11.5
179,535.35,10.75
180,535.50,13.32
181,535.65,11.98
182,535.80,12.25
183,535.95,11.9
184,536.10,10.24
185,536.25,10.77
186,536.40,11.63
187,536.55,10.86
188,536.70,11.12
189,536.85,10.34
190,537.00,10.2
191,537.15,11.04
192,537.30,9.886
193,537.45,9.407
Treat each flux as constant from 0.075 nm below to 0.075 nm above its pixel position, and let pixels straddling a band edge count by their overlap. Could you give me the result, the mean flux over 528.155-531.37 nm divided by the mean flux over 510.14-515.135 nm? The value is 1.3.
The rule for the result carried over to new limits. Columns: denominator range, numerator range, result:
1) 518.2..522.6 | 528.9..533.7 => 1.17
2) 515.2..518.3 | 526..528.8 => 1.17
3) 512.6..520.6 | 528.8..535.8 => 1.24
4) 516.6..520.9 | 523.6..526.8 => 1.15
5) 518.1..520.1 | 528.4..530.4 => 1.28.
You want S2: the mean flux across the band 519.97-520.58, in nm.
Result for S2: 9.69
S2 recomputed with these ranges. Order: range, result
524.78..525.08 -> 9.86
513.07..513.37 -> 9.29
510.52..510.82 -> 8.19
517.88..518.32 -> 8.47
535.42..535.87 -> 12.5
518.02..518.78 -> 8.51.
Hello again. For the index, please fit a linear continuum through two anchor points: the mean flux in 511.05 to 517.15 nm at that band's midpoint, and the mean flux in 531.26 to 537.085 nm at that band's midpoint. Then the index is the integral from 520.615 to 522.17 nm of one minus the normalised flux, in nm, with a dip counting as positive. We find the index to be 0.08 nm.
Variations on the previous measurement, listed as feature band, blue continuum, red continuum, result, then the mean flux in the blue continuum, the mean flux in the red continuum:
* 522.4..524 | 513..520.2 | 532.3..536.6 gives 0.020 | 9.09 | 11.2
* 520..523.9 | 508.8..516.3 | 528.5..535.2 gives 0.295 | 9.53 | 11.4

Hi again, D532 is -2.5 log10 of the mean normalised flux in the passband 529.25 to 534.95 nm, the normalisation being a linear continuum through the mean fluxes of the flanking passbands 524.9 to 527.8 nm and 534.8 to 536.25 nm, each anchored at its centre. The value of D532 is -0.05 mag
